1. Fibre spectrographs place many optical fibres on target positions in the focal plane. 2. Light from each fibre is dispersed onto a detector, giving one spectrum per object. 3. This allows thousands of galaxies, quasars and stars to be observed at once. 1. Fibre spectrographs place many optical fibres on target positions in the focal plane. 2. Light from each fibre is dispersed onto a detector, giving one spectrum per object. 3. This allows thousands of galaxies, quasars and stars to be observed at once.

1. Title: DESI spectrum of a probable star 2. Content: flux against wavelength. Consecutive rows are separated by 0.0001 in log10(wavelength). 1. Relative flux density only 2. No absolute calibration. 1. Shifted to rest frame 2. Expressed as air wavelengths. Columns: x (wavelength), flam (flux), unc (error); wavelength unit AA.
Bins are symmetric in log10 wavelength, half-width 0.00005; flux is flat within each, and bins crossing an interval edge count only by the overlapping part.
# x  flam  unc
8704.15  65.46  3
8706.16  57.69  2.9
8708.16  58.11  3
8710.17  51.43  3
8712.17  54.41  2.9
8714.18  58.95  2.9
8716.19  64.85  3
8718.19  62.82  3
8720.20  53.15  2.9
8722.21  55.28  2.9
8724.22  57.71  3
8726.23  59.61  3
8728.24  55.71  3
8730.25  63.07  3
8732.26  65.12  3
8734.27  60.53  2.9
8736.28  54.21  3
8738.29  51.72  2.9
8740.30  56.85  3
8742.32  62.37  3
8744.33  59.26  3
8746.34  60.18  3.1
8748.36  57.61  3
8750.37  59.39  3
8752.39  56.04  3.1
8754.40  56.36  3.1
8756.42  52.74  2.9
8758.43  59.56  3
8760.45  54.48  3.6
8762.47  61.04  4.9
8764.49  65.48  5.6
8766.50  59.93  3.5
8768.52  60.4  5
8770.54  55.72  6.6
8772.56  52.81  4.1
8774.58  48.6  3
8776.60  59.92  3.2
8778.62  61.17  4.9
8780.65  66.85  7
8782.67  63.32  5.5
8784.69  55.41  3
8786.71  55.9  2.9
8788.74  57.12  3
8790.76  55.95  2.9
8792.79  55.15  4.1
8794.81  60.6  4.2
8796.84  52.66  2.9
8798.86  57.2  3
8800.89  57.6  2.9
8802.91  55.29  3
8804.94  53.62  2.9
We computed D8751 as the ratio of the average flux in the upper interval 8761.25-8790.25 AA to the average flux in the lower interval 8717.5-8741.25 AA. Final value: 1.01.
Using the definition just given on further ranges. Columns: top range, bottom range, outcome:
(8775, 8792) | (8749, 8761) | 1.04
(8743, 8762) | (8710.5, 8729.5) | 0.99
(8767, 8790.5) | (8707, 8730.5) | 1.00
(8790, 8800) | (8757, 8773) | 0.96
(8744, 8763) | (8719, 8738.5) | 0.99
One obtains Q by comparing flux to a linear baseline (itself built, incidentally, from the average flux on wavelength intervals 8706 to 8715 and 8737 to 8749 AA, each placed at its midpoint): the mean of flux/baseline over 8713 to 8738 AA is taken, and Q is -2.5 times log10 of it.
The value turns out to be -0.04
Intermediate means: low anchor 55.9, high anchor 57.9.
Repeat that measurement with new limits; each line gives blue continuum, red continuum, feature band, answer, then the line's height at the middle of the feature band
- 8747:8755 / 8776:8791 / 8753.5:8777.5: 0.022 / 58.5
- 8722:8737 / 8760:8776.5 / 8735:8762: 0.024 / 58.4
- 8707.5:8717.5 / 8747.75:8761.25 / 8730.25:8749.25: -0.035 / 57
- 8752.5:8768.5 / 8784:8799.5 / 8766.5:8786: -0.017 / 57.4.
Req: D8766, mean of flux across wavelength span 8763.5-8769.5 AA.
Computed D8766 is 62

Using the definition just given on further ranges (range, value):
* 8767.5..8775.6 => 54.4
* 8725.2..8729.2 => 57.7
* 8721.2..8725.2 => 56.4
